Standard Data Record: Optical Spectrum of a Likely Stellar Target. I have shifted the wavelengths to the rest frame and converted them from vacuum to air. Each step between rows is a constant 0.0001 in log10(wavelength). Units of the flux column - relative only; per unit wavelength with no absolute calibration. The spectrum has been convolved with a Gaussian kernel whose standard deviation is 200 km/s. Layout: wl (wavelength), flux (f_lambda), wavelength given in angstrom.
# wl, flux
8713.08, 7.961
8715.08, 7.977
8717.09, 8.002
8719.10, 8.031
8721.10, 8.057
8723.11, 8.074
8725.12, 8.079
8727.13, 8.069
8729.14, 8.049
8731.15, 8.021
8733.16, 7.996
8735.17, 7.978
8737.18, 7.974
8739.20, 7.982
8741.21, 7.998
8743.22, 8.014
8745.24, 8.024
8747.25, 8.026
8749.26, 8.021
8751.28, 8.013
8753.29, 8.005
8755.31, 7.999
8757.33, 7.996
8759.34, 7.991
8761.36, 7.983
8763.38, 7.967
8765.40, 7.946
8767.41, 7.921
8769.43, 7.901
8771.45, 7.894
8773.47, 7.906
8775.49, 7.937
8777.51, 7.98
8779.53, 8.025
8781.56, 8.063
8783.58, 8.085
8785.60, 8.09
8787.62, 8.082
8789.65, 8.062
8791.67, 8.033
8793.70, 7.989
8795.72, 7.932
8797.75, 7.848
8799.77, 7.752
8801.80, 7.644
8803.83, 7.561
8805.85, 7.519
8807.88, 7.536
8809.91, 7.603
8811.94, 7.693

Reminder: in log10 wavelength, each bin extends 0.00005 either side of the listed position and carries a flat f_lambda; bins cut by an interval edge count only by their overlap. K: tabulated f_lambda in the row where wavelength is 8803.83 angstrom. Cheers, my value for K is 7.561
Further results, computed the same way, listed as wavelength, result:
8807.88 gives 7.536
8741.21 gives 7.998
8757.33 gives 7.996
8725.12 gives 8.079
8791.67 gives 8.033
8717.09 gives 8.002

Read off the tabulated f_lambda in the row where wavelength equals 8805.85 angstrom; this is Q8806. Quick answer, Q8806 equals 7.519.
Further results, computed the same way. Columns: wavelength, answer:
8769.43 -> 7.901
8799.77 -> 7.752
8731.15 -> 8.021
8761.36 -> 7.983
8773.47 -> 7.906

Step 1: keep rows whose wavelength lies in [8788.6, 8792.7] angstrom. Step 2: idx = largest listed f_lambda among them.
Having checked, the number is 8.062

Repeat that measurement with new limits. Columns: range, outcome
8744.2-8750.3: 8.026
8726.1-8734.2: 8.069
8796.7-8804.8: 7.848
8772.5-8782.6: 8.063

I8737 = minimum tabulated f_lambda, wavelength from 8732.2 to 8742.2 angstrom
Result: 7.974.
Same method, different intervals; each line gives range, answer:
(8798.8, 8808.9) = 7.519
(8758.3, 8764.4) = 7.967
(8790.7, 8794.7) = 7.989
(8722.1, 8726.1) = 8.074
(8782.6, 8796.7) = 7.932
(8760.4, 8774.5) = 7.894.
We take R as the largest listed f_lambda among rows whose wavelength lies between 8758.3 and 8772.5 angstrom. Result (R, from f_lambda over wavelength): 7.991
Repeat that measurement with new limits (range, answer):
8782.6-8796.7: 8.09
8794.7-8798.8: 7.932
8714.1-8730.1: 8.079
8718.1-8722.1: 8.057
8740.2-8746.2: 8.024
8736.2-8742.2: 7.998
